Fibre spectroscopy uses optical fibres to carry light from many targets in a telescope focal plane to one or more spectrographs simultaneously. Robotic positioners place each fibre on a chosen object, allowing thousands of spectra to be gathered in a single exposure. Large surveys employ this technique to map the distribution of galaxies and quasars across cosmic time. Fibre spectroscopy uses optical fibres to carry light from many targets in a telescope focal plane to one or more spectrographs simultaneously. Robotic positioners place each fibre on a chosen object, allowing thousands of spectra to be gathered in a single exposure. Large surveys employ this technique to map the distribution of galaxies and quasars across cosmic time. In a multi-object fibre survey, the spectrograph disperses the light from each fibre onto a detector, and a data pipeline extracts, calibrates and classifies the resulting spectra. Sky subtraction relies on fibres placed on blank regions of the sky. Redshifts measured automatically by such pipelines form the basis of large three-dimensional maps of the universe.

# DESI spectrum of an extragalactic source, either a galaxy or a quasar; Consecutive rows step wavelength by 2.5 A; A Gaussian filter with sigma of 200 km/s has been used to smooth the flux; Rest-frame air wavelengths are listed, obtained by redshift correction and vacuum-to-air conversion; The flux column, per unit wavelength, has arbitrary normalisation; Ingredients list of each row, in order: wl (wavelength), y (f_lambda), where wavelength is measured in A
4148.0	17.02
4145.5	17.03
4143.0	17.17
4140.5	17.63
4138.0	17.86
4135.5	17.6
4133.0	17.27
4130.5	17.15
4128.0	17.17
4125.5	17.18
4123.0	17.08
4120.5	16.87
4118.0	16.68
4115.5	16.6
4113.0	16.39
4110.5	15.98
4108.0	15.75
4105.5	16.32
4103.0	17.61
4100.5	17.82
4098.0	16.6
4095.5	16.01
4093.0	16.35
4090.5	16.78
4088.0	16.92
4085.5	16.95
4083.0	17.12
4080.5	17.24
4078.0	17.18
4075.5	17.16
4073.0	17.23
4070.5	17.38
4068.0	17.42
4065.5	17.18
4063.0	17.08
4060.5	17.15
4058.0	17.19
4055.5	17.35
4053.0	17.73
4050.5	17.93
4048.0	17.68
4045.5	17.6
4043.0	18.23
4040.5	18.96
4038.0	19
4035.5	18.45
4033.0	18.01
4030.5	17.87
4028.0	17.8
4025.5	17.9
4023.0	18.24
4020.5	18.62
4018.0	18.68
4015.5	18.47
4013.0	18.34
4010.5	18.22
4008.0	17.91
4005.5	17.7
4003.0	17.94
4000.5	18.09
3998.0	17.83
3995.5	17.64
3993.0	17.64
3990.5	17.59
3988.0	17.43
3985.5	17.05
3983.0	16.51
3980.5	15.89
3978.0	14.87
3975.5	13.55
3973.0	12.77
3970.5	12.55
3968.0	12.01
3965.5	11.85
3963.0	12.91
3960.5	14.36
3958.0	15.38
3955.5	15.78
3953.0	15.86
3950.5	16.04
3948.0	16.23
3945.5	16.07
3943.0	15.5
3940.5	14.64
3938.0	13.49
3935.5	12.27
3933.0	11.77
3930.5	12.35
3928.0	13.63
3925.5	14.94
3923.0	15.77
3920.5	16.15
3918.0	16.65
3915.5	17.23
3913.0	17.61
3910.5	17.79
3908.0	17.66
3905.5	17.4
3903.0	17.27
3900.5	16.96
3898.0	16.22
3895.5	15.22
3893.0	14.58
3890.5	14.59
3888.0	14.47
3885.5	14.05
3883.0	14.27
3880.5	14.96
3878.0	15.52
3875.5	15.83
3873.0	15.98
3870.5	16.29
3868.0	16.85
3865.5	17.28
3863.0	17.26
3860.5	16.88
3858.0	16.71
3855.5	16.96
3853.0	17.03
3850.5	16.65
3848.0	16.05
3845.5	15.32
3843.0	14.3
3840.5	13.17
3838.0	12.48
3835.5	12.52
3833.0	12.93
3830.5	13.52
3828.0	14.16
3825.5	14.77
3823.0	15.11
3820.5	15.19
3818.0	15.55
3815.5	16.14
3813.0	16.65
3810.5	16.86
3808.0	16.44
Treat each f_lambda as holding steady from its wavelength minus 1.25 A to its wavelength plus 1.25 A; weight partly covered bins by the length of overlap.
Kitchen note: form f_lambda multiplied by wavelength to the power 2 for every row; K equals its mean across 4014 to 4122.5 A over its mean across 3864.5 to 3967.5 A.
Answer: 1.2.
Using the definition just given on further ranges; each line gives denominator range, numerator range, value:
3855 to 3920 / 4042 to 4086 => 1.17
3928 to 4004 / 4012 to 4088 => 1.23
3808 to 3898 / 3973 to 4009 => 1.18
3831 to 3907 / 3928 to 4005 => 1.03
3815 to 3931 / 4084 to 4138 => 1.22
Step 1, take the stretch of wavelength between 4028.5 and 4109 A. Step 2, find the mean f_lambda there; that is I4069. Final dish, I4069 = 17.4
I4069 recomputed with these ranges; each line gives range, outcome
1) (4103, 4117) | 16.3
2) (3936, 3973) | 14.4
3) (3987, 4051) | 18.1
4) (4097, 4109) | 16.8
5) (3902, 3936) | 15.7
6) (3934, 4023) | 16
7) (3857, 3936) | 15.7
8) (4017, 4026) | 18.4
